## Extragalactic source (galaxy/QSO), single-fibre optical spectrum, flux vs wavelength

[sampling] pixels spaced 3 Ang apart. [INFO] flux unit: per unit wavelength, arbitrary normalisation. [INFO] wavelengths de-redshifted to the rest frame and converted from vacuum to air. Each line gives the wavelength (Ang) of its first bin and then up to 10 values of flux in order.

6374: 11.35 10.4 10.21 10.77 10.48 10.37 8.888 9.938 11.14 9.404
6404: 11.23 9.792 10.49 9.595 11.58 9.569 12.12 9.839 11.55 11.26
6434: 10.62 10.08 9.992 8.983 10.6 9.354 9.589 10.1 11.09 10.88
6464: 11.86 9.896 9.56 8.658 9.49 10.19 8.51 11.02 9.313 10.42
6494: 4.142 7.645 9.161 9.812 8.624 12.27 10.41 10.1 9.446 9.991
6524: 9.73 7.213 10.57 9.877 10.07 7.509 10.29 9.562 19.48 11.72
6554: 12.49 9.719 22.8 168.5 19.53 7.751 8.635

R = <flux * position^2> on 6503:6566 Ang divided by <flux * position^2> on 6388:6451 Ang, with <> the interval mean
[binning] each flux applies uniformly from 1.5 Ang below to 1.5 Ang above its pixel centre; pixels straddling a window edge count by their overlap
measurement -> 1.90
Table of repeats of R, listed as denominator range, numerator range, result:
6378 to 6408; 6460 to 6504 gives 0.94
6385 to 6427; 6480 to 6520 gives 0.93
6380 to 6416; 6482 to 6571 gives 1.63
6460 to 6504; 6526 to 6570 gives 2.50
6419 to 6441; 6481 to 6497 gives 0.82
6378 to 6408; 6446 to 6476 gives 1.01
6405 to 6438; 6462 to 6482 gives 0.94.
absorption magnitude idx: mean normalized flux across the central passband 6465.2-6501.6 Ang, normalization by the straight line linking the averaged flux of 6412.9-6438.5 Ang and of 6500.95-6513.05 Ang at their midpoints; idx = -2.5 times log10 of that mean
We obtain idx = 0.15 mag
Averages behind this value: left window 10.8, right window 10.2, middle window 9.03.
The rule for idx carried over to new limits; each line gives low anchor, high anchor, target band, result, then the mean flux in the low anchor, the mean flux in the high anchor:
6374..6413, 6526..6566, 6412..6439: 0.220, 10.3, 23.9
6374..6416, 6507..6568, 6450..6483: 0.426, 10.3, 19.4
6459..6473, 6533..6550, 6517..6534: 0.171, 10.4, 11.3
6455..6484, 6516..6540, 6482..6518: 0.040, 10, 9.35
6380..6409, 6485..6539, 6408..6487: -0.045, 10.2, 9.34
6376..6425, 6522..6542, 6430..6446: -0.016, 10.4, 9.27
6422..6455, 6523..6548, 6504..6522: -0.012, 10.3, 9.95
